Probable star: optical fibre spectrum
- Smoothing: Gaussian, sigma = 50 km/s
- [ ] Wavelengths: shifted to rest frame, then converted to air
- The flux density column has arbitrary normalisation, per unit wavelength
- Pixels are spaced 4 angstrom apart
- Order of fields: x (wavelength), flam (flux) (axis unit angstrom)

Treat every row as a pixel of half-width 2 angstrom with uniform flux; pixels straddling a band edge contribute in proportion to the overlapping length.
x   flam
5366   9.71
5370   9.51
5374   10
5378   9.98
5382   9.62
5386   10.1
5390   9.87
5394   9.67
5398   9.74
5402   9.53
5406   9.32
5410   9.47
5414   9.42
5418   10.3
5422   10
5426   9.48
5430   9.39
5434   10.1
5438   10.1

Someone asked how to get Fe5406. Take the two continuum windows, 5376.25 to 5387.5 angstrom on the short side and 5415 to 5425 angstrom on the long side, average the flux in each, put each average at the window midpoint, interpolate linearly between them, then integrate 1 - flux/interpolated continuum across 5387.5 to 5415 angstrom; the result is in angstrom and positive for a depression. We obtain 1.0 angstrom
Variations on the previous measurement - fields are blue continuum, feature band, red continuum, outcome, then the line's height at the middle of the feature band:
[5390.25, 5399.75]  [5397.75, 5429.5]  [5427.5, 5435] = 0.22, 9.71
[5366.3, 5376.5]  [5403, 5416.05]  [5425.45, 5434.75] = 0.34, 9.67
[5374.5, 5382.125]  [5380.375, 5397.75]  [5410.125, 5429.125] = 0.06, 9.85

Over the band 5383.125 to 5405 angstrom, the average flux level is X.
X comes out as 9.75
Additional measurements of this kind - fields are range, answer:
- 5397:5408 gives 9.51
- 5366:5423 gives 9.75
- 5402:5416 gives 9.42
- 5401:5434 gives 9.65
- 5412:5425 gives 9.87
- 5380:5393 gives 9.85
